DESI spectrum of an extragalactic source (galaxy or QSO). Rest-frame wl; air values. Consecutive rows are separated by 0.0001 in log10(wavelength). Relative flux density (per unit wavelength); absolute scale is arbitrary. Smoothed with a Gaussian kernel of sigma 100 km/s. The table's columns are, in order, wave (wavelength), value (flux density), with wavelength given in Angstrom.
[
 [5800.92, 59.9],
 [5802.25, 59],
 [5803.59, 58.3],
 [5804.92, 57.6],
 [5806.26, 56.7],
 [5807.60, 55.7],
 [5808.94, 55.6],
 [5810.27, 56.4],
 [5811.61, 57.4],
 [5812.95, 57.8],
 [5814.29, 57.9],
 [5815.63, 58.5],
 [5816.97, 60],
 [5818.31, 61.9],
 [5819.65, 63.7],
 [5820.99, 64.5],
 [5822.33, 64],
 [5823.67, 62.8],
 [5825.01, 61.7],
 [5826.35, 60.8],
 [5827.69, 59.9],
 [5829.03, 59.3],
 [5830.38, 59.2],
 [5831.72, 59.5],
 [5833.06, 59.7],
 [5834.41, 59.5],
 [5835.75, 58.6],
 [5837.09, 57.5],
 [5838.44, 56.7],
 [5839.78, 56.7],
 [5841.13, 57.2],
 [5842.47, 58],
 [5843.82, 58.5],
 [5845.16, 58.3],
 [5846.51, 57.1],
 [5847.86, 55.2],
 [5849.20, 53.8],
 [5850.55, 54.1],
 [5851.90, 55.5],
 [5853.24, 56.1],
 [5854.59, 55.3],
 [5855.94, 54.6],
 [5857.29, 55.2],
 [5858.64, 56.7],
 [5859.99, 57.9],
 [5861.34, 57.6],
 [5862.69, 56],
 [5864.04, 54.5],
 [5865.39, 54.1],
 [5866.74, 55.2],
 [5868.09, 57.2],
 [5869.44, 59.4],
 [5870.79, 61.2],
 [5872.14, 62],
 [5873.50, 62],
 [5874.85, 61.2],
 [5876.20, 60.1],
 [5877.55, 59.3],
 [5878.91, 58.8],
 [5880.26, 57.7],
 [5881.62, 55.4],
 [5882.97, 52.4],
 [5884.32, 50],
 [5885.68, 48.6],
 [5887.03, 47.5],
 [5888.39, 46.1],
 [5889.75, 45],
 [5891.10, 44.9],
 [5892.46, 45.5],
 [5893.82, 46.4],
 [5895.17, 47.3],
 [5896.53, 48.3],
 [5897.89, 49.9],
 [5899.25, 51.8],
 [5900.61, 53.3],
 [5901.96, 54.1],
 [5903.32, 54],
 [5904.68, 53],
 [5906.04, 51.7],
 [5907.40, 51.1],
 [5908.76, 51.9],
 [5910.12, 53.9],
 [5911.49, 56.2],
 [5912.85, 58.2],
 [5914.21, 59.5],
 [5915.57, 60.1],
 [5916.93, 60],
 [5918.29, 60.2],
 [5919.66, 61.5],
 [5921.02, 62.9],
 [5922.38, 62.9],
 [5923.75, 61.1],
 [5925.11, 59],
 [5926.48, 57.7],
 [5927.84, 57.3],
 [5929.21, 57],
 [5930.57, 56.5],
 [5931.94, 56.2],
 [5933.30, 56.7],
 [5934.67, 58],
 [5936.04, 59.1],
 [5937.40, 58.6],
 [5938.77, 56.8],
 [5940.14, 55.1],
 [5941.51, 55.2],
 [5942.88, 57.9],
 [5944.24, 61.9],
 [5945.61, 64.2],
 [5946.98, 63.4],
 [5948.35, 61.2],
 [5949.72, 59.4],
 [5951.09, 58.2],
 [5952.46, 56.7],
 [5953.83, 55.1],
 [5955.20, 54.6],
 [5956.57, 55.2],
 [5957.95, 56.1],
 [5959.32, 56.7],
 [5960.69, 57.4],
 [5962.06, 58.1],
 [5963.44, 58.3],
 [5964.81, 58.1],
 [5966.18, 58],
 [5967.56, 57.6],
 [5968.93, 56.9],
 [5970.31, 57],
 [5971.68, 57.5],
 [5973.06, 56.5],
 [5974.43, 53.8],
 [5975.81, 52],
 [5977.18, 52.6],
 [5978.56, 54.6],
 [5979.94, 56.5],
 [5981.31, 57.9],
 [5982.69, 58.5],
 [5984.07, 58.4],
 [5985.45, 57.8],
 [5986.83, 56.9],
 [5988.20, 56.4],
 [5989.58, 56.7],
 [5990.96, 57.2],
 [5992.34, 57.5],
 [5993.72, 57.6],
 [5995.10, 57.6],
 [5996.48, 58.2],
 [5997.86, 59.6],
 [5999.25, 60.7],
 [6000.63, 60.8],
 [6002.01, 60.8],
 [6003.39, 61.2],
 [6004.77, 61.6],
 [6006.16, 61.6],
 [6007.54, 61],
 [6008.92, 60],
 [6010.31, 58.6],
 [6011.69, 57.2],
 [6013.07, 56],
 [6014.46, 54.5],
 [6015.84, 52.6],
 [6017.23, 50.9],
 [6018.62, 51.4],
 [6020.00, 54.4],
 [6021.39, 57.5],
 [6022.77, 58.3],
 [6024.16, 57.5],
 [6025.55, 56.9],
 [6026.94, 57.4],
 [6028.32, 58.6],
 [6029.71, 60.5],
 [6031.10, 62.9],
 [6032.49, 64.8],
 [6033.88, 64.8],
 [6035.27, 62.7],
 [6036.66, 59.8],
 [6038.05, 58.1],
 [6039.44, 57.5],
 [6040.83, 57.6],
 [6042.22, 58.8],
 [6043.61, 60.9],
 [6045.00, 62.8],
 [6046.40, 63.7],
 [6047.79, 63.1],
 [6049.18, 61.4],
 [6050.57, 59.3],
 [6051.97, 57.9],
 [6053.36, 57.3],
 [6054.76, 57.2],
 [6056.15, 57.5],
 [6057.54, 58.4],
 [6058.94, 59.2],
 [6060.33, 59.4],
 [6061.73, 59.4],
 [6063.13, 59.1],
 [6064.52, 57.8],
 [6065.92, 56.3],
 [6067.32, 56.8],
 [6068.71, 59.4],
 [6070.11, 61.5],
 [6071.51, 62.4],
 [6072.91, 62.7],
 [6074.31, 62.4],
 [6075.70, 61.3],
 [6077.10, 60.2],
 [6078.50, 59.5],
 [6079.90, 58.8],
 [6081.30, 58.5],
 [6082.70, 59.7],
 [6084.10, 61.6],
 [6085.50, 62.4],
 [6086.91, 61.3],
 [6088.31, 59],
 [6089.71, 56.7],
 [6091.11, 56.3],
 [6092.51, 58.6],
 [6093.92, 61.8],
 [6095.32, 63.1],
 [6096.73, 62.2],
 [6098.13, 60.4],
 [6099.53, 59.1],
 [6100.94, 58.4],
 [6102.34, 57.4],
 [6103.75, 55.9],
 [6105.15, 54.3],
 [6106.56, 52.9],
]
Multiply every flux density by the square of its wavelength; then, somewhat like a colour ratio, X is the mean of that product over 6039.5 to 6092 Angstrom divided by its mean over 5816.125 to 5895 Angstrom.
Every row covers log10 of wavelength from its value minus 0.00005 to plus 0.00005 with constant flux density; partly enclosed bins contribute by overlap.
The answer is 1.13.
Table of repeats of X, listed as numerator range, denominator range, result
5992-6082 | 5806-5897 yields 1.11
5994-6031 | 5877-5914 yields 1.17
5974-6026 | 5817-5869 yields 1.04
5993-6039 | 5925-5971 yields 1.04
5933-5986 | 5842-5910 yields 1.09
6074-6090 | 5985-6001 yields 1.07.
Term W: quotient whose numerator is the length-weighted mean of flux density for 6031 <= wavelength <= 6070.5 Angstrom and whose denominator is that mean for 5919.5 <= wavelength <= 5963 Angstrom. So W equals 1.02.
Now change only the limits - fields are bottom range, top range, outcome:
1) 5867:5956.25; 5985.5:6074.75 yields 1.05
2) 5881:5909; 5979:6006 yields 1.17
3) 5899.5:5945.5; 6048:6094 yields 1.04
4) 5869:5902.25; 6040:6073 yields 1.12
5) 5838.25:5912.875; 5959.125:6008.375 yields 1.06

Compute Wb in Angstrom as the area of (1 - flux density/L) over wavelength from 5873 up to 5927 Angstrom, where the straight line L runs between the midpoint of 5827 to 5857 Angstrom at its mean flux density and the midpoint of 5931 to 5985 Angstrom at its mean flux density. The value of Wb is 2.6 Angstrom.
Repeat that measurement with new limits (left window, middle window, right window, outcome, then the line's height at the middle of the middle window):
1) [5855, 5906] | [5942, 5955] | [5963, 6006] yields -0.74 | 56.3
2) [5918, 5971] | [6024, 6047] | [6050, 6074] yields -0.61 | 58.8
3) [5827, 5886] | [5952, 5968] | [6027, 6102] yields 0.48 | 58.6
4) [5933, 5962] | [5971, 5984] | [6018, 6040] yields 0.60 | 58.4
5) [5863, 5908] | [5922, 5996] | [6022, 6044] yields -1.24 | 56.6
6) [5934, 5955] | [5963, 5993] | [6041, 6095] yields 1.16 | 58.9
